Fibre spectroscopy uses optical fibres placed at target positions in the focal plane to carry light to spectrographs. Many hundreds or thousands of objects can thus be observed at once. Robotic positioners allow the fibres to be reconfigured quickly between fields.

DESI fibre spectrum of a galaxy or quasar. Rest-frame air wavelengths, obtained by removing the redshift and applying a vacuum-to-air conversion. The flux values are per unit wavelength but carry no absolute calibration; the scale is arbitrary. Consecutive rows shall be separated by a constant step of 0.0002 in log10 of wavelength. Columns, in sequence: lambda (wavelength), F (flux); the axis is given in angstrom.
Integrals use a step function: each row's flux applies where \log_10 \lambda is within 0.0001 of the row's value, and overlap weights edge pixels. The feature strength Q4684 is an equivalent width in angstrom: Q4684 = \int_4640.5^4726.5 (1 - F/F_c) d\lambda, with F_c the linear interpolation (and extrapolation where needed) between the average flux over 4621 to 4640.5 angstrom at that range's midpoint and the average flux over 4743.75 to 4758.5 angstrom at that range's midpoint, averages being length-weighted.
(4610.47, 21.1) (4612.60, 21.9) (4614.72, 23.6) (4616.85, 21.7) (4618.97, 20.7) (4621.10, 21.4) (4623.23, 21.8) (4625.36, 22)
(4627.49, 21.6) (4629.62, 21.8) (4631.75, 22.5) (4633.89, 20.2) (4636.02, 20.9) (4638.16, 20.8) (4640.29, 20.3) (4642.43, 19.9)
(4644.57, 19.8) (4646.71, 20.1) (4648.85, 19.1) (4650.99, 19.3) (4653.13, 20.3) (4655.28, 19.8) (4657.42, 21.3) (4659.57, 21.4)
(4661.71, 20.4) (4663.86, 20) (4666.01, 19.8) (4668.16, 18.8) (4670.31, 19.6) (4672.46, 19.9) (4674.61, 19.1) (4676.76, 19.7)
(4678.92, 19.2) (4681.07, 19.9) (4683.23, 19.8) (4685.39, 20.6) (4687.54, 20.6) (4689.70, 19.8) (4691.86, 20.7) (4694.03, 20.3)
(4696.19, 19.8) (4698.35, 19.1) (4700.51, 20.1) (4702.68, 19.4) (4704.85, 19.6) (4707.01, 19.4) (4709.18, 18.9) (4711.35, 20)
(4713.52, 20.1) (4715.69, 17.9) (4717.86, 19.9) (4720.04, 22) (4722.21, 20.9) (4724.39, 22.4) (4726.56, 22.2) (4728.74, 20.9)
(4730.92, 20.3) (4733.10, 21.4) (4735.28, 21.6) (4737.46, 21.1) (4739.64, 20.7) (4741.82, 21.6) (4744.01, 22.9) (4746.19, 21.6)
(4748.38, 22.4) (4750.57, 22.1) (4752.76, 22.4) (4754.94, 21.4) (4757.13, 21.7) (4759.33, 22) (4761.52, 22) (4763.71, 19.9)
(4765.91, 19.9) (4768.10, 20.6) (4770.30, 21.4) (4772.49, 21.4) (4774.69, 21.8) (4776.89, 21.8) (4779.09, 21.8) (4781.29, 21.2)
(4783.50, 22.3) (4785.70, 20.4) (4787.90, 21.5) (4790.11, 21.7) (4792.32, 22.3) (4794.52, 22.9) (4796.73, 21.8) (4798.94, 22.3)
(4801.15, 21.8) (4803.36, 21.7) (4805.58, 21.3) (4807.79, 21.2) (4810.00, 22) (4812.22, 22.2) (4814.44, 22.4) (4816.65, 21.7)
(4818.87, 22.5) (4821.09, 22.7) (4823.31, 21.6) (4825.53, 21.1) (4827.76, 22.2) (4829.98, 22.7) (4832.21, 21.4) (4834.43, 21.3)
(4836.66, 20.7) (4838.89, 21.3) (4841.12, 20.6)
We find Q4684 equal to 6.6 angstrom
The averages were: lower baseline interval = 21.4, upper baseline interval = 22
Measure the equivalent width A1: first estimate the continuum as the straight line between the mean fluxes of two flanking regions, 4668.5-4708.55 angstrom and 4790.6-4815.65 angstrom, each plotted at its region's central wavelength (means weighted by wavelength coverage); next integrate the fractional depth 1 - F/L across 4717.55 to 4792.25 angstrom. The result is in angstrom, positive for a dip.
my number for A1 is -1.5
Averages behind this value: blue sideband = 19.8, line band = 21.5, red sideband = 22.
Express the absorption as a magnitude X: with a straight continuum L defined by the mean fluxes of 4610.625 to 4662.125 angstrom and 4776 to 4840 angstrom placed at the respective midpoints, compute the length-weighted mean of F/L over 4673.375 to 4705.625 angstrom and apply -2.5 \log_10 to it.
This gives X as 0.07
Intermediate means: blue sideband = 20.9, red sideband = 21.8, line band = 19.8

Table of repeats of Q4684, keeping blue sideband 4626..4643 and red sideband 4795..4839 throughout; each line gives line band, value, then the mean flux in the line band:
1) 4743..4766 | -0.2 angstrom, 21.7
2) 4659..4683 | 1.6 angstrom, 19.8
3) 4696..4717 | 1.9 angstrom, 19.4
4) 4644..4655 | 0.7 angstrom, 19.7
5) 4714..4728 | 0.4 angstrom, 20.8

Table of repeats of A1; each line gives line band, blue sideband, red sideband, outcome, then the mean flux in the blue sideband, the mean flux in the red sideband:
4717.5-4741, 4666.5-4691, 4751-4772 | -0.7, 19.7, 21.3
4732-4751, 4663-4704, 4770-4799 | -0.7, 19.8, 21.8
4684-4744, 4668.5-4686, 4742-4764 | 0.8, 19.7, 21.9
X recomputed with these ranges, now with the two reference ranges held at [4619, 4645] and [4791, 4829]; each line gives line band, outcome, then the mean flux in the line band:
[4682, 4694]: 0.06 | 20.3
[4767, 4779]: 0.02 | 21.4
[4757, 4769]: 0.04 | 21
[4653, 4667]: 0.04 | 20.4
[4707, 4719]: 0.11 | 19.4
